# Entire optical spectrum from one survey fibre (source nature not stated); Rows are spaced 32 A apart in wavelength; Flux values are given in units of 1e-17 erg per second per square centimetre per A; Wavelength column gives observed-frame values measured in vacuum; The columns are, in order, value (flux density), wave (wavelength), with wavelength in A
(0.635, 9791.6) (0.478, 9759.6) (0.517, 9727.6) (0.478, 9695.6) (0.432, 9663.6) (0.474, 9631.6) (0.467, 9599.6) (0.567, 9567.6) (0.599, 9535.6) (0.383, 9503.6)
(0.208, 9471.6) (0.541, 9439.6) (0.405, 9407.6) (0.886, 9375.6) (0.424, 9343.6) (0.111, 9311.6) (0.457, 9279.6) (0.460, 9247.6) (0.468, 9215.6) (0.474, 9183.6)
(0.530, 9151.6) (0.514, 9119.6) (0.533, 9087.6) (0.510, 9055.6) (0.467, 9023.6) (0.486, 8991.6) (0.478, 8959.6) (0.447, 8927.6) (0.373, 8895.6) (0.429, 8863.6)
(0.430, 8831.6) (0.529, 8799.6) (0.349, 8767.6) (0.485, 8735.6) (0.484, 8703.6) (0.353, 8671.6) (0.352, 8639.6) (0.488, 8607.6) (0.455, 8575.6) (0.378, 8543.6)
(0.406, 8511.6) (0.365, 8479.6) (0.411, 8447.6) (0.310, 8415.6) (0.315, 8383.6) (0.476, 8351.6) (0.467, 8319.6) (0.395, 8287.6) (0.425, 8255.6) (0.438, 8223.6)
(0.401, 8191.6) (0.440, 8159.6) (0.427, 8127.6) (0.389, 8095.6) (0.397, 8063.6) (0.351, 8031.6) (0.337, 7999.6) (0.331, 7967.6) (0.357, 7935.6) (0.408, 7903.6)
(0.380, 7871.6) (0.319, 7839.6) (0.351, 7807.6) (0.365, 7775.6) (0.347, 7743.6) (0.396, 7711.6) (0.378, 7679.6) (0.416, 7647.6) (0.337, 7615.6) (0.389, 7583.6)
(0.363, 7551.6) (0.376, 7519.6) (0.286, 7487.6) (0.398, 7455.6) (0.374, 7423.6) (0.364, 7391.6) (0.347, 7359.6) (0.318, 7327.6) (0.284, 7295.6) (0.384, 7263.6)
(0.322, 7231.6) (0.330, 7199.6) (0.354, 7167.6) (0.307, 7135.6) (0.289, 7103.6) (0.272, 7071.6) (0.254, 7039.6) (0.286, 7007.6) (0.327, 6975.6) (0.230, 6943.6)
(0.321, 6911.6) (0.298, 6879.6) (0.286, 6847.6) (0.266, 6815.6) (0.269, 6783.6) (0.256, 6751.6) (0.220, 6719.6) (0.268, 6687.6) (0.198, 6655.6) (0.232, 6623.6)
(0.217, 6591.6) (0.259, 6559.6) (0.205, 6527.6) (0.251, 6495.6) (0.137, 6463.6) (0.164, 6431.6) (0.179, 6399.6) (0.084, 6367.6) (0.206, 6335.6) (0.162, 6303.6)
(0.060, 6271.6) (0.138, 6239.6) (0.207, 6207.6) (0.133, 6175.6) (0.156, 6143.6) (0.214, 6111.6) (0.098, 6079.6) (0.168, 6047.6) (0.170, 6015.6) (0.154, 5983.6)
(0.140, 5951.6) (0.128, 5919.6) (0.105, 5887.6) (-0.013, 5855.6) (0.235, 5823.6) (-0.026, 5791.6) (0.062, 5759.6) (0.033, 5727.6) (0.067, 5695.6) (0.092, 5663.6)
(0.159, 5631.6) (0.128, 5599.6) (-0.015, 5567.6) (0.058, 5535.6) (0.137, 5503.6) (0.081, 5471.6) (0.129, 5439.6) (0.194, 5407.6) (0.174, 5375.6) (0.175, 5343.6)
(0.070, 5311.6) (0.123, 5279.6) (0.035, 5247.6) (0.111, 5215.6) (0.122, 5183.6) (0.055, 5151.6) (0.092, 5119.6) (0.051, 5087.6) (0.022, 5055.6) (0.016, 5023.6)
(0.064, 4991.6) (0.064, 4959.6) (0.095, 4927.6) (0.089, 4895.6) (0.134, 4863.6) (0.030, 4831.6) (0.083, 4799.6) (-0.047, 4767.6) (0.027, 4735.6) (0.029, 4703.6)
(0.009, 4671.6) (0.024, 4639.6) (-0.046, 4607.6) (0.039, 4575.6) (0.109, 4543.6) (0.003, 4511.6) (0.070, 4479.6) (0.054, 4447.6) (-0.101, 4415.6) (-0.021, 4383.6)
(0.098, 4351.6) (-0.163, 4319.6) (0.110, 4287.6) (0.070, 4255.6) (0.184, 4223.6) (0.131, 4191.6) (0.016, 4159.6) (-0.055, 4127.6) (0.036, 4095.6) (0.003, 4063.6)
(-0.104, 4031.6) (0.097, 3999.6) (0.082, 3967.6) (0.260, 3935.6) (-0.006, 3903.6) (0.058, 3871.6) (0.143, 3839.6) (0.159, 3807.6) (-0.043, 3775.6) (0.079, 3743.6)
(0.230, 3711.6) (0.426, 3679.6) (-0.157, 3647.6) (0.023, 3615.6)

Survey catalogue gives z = 0.641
